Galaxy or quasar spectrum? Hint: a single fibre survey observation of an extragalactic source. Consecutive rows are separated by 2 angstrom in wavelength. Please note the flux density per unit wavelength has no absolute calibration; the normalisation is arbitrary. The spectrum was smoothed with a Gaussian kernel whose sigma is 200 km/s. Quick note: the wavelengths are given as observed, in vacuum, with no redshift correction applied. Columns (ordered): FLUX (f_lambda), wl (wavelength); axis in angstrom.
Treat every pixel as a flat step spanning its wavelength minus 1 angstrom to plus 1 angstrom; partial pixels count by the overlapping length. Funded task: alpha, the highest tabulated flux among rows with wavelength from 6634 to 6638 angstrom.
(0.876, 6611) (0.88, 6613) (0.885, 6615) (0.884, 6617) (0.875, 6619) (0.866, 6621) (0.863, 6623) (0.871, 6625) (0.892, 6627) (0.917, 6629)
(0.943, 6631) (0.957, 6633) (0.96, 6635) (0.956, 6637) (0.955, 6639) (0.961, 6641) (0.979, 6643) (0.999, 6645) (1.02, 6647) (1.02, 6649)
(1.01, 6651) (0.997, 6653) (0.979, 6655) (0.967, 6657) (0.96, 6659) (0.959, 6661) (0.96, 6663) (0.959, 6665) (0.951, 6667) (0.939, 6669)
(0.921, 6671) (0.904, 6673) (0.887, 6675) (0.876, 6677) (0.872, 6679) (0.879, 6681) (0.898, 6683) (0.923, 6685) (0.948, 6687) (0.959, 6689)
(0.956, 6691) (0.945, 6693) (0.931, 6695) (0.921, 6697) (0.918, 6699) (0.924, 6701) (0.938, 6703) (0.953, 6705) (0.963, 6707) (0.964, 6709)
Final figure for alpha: 0.96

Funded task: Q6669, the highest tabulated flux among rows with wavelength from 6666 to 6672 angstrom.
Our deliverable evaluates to 0.951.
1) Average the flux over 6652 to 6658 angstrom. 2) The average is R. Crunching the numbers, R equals 0.981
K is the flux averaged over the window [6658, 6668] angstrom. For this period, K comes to 0.958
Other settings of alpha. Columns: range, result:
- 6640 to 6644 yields 0.979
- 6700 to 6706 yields 0.953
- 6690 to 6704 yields 0.956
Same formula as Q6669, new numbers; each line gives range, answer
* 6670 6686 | 0.923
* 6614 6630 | 0.917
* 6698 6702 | 0.924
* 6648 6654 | 1.02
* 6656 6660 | 0.967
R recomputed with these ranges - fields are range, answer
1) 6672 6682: 0.884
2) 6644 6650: 1.01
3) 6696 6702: 0.921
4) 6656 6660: 0.964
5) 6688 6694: 0.953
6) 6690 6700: 0.934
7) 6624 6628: 0.881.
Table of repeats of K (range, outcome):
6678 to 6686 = 0.893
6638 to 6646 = 0.974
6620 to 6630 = 0.882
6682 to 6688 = 0.923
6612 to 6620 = 0.881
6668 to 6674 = 0.921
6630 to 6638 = 0.954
